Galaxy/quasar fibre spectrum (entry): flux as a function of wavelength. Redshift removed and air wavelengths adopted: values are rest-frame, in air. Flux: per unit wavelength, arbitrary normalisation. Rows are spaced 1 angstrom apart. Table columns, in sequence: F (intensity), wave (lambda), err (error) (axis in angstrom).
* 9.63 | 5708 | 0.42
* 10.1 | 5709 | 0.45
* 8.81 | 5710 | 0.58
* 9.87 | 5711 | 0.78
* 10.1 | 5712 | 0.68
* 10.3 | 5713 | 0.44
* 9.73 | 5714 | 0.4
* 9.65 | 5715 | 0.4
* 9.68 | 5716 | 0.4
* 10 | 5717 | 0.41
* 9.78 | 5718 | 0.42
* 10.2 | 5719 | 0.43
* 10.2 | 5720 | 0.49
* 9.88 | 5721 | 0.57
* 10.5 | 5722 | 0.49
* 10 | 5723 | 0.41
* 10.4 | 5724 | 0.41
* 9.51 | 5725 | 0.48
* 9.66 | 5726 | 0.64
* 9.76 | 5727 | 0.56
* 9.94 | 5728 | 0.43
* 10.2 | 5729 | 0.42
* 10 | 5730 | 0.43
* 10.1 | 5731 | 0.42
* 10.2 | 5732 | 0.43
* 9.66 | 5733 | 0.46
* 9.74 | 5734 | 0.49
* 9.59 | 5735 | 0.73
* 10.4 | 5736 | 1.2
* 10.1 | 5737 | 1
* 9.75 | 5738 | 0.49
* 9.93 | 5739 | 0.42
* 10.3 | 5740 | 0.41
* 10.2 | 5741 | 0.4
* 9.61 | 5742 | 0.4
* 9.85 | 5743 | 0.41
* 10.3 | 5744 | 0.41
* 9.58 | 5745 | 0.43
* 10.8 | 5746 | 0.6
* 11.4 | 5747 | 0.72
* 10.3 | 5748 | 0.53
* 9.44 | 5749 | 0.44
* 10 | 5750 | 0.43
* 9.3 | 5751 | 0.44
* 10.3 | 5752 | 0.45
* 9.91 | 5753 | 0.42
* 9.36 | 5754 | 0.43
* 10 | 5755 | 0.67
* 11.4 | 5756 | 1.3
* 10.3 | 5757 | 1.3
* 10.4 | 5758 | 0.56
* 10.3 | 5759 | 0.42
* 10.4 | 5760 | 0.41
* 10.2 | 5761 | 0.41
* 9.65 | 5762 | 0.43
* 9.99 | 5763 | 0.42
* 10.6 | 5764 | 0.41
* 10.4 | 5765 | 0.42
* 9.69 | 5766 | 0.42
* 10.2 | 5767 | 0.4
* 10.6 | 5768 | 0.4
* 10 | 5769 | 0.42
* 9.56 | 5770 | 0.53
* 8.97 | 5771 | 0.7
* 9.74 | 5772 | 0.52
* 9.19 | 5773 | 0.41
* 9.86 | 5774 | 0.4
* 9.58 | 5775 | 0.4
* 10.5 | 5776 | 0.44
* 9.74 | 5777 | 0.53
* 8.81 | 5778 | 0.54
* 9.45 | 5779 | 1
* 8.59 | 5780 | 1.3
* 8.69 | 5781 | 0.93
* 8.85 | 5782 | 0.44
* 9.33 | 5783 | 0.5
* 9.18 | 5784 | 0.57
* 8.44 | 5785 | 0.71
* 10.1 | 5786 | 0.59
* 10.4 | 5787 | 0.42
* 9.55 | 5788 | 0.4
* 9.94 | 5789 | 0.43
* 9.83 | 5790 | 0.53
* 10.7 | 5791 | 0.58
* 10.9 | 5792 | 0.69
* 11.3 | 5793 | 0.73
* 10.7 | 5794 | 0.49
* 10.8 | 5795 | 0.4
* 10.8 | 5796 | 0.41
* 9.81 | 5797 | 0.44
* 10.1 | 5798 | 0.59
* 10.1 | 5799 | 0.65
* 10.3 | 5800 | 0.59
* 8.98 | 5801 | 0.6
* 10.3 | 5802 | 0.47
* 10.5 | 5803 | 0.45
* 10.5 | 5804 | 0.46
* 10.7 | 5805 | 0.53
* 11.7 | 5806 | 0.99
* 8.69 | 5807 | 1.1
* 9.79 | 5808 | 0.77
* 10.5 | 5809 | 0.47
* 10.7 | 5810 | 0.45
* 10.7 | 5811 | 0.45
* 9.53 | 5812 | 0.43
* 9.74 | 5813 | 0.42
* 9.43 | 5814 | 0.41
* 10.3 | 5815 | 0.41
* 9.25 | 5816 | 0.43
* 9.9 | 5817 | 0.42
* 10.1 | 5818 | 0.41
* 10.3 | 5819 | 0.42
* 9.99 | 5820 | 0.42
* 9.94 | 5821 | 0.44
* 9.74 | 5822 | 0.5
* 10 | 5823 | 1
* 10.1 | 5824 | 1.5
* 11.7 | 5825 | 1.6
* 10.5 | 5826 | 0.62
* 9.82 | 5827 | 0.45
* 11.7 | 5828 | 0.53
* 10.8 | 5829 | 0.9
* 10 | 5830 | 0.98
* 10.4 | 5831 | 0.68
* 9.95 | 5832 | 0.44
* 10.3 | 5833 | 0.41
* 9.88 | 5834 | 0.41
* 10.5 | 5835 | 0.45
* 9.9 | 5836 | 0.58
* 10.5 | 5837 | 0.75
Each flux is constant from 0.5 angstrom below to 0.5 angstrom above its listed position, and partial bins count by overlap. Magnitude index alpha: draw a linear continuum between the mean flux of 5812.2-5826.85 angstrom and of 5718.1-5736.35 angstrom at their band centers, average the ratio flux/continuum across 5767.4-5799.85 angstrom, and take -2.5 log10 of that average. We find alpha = 0.02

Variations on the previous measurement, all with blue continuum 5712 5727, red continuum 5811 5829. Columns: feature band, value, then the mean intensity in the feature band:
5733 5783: 0.01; 9.91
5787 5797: -0.04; 10.5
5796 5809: 0.00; 10.2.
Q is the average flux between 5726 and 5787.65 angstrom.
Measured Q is 9.88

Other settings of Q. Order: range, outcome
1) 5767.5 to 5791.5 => 9.57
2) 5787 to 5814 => 10.3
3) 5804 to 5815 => 10.2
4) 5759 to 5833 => 10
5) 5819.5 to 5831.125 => 10.4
